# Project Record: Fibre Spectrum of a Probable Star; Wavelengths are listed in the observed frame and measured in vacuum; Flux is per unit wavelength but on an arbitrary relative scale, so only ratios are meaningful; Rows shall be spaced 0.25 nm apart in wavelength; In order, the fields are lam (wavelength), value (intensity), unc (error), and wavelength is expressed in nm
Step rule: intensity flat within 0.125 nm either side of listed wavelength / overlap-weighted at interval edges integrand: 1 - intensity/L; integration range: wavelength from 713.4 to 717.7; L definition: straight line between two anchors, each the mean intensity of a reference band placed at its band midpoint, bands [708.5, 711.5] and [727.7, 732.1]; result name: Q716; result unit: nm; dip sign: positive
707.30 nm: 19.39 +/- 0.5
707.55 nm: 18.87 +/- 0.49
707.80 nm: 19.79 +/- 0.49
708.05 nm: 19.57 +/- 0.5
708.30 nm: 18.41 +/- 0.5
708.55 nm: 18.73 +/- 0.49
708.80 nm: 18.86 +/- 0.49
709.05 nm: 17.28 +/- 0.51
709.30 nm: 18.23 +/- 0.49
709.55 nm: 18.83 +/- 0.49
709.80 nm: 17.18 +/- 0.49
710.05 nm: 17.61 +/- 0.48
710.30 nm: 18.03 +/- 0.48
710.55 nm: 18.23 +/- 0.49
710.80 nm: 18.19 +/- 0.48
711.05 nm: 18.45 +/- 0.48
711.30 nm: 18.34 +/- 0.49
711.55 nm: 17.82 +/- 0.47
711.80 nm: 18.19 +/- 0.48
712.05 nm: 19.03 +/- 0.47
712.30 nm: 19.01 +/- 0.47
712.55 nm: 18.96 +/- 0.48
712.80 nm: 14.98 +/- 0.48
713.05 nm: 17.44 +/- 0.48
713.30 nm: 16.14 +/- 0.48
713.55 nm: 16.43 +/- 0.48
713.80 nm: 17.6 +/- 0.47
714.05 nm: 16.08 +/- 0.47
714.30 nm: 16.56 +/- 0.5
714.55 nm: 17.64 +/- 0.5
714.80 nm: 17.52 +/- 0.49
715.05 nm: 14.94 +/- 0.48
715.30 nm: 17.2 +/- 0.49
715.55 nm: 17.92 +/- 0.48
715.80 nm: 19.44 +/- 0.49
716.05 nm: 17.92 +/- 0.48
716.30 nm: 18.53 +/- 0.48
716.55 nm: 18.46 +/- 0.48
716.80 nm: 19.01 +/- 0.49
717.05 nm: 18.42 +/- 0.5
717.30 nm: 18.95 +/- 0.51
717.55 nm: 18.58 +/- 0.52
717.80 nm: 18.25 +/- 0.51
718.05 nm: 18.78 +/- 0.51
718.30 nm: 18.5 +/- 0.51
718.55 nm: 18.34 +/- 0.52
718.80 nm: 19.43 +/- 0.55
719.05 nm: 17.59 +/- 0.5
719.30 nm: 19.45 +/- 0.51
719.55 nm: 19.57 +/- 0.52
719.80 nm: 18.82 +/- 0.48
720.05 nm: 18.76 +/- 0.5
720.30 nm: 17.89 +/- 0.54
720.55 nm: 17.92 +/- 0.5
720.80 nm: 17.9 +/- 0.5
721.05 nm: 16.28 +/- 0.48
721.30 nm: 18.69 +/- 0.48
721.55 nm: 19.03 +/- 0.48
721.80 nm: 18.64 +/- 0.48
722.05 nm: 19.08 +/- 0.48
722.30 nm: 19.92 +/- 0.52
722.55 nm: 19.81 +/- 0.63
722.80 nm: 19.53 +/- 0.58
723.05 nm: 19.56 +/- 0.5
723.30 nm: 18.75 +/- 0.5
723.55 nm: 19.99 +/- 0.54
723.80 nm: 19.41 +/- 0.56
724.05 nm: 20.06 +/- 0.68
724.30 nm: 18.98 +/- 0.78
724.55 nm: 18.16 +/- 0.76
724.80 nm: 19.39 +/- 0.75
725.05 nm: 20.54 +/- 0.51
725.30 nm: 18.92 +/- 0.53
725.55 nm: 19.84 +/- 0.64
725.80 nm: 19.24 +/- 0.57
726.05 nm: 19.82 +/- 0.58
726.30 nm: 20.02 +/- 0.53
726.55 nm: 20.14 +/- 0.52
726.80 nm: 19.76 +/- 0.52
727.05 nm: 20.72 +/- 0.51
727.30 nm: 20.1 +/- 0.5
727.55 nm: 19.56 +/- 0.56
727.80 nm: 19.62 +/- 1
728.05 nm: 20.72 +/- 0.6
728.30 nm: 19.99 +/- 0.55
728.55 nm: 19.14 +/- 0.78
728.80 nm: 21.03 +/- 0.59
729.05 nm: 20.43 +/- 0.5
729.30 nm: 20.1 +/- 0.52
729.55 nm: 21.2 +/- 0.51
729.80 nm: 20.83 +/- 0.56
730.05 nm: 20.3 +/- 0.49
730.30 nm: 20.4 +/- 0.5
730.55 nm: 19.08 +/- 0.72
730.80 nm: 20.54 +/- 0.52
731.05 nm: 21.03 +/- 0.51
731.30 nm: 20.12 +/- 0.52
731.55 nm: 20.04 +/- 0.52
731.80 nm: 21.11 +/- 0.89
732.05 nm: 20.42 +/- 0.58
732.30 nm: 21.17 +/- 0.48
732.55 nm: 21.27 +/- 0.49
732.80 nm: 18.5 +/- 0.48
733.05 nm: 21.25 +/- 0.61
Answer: 0.24 nm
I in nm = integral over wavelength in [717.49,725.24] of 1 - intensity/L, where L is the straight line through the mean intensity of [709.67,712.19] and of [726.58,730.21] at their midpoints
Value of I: 0.20 nm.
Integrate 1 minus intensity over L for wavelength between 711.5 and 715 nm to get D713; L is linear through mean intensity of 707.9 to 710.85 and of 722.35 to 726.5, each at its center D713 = 0.24 nm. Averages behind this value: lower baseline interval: 18.3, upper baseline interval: 19.5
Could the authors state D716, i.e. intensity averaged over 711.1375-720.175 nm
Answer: 18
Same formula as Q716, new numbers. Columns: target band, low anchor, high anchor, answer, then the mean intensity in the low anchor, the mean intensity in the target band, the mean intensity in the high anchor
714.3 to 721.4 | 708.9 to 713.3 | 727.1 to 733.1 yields 0.22 nm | 17.9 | 18.2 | 20.3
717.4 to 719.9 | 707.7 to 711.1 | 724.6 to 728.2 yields 0.06 nm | 18.4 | 18.7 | 19.8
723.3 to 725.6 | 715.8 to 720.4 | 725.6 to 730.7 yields 0.02 nm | 18.7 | 19.4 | 20.1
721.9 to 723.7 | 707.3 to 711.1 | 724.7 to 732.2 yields 0.01 nm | 18.4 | 19.5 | 20.1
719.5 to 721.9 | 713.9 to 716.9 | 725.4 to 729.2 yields 0.05 nm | 17.6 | 18.3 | 20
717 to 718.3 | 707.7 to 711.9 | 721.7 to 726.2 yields 0.02 nm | 18.3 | 18.6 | 19.4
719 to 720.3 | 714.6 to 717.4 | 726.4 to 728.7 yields -0.01 nm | 18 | 18.8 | 20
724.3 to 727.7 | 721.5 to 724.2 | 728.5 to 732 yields 0.03 nm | 19.4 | 19.7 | 20.4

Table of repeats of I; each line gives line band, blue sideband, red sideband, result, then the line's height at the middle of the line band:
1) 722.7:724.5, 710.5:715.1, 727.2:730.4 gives -0.01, 19.4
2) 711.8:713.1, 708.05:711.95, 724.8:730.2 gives 0.04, 18.5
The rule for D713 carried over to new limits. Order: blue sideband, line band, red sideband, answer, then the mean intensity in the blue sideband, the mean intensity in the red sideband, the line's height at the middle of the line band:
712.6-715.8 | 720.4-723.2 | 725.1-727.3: 0.00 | 16.9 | 19.8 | 18.8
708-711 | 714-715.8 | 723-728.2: 0.16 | 18.2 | 19.7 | 18.7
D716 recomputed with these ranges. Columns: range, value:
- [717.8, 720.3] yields 18.7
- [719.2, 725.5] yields 19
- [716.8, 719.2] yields 18.6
